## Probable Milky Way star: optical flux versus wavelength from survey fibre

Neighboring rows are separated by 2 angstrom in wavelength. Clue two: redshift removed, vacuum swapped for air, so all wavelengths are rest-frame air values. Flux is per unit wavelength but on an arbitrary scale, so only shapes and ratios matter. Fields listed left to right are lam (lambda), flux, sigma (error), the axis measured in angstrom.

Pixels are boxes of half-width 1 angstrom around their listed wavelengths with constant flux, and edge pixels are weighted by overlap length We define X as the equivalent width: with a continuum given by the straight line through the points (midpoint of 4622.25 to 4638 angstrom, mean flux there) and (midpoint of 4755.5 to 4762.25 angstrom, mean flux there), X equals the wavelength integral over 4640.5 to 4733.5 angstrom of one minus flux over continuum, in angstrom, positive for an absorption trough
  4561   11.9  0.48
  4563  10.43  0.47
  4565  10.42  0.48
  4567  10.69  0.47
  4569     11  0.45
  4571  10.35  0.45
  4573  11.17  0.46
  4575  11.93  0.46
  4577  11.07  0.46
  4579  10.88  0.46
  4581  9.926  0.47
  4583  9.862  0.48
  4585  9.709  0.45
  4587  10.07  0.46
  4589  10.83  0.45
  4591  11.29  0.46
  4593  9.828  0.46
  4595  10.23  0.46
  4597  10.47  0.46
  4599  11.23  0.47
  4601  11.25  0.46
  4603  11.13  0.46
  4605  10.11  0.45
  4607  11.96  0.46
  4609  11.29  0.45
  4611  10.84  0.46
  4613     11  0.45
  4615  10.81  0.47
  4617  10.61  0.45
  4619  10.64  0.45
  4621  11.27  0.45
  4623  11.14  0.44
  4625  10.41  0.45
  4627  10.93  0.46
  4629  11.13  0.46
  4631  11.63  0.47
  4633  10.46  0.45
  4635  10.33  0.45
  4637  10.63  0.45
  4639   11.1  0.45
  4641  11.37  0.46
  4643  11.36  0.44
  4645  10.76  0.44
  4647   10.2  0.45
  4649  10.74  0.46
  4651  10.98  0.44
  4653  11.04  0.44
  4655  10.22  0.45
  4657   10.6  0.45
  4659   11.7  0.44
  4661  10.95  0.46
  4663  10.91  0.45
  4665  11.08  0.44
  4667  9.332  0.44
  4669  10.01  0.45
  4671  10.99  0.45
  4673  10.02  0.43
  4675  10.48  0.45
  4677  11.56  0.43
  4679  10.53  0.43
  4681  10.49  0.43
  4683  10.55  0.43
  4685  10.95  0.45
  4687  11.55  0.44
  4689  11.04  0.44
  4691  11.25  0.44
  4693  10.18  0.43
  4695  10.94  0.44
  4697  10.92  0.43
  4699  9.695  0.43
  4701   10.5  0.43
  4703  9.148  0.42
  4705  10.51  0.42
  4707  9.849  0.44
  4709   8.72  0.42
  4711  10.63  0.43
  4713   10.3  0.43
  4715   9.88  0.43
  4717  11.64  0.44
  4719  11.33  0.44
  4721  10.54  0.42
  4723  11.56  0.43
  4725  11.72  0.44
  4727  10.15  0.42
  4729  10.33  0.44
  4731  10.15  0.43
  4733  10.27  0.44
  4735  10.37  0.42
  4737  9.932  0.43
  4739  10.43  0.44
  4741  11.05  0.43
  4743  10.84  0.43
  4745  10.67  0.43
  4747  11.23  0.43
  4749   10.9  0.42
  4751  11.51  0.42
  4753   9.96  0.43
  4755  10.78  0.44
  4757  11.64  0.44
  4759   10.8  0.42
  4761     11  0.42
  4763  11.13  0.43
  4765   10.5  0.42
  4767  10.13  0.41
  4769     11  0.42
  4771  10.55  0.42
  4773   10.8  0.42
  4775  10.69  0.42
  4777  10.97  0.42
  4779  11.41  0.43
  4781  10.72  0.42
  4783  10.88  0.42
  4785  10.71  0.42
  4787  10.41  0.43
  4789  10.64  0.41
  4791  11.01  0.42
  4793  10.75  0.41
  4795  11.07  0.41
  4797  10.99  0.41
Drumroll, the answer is 2.8 angstrom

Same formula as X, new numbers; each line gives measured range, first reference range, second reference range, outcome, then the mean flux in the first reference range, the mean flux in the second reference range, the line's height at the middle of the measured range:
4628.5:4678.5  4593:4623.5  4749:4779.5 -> 0.5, 10.9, 10.9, 10.9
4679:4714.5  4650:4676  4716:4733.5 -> 1.1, 10.6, 10.9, 10.8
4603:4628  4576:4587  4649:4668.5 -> -1.1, 10.3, 10.7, 10.5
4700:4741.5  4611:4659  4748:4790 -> 1.6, 10.9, 10.8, 10.8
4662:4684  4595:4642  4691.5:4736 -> 0.2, 10.9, 10.4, 10.6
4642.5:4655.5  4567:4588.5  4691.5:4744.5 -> -0.3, 10.6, 10.5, 10.5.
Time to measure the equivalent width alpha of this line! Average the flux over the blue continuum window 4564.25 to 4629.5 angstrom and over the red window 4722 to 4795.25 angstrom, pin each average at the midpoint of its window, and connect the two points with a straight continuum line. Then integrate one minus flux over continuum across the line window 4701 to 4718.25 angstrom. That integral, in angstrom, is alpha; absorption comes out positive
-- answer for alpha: 1.0 angstrom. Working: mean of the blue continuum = 10.8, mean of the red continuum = 10.8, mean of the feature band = 10.1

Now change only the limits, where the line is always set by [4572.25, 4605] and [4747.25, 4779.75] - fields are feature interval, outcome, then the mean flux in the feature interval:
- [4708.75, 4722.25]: 0.3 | 10.6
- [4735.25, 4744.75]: 0.2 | 10.6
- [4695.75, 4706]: 0.6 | 10.2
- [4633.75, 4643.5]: -0.2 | 10.9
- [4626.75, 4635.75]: -0.2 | 10.9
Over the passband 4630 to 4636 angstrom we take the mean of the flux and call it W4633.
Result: 10.8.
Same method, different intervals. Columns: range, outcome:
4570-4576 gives 11.2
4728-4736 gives 10.3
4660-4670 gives 10.5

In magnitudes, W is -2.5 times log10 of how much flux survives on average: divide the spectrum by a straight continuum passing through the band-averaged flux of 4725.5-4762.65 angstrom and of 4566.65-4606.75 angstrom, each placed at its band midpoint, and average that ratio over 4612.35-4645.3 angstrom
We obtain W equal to -0.02 mag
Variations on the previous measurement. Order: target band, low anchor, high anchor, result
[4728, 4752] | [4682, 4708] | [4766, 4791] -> 0.00 mag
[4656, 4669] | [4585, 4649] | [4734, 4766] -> 0.01 mag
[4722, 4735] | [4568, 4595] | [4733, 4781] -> 0.01 mag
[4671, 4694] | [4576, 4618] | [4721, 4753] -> -0.01 mag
